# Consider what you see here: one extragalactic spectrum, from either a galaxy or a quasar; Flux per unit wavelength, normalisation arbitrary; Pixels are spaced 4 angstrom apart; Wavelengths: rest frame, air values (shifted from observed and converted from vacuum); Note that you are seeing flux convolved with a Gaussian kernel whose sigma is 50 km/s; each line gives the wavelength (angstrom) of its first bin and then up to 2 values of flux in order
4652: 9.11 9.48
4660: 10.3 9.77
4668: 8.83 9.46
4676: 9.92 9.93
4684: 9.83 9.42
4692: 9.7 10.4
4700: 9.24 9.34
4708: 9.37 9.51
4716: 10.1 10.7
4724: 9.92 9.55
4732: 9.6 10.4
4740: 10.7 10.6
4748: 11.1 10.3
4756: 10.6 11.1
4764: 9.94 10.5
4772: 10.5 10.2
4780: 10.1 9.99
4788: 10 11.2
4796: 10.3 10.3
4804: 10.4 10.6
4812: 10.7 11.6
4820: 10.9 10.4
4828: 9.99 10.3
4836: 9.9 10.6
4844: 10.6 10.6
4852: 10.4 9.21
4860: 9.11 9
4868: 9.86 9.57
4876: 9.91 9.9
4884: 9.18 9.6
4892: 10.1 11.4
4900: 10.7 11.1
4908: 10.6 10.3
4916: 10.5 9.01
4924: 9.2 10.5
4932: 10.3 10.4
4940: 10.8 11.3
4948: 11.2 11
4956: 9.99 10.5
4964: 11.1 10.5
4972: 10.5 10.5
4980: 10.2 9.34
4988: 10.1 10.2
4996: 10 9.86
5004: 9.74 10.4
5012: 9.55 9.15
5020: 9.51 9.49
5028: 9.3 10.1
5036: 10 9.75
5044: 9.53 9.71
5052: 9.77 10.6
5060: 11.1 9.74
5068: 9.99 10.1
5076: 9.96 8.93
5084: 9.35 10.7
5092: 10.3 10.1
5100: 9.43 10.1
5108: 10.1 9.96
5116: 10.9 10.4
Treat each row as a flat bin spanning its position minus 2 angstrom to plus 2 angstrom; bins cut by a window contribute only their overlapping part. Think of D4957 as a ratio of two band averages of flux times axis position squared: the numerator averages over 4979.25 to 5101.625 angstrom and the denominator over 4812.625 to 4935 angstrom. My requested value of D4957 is 1.04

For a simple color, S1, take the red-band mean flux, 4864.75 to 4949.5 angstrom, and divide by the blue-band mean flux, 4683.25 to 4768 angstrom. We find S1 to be 1.02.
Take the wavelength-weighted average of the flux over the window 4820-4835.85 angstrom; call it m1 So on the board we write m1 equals 10.3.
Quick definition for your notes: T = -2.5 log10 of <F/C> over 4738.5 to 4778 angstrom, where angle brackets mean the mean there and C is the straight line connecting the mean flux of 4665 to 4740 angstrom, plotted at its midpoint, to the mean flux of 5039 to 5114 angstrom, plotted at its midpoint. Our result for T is -0.08 mag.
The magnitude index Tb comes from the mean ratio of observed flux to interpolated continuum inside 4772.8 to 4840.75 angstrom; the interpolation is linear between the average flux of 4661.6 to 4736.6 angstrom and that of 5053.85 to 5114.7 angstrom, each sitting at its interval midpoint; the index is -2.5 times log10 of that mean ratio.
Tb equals -0.067 mag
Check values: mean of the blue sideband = 9.73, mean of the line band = 10.4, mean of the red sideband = 10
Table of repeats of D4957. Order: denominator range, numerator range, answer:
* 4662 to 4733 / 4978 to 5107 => 1.17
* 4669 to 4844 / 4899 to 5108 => 1.09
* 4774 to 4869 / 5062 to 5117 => 1.08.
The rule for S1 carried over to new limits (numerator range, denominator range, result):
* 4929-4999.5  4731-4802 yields 1.00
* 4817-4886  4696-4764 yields 0.99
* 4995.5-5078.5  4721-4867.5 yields 0.96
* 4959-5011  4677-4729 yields 1.04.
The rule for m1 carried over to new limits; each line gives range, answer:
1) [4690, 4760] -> 10.1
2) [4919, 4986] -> 10.4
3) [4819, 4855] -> 10.4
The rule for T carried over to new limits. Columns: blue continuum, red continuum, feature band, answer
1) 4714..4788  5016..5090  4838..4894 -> 0.03 mag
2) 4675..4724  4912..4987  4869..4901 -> 0.02 mag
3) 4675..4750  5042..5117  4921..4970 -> -0.06 mag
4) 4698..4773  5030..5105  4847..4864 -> 0.04 mag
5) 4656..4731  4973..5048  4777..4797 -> -0.06 mag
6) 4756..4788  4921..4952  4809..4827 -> -0.05 mag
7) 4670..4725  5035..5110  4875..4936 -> -0.03 mag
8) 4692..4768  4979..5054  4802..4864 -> -0.03 mag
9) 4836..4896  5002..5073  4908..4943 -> -0.03 mag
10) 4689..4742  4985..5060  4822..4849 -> -0.05 mag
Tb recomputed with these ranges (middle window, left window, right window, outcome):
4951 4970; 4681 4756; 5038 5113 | -0.066 mag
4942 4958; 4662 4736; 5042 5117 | -0.101 mag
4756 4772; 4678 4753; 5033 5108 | -0.058 mag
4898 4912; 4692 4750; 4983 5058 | -0.089 mag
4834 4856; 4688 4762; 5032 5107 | -0.027 mag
